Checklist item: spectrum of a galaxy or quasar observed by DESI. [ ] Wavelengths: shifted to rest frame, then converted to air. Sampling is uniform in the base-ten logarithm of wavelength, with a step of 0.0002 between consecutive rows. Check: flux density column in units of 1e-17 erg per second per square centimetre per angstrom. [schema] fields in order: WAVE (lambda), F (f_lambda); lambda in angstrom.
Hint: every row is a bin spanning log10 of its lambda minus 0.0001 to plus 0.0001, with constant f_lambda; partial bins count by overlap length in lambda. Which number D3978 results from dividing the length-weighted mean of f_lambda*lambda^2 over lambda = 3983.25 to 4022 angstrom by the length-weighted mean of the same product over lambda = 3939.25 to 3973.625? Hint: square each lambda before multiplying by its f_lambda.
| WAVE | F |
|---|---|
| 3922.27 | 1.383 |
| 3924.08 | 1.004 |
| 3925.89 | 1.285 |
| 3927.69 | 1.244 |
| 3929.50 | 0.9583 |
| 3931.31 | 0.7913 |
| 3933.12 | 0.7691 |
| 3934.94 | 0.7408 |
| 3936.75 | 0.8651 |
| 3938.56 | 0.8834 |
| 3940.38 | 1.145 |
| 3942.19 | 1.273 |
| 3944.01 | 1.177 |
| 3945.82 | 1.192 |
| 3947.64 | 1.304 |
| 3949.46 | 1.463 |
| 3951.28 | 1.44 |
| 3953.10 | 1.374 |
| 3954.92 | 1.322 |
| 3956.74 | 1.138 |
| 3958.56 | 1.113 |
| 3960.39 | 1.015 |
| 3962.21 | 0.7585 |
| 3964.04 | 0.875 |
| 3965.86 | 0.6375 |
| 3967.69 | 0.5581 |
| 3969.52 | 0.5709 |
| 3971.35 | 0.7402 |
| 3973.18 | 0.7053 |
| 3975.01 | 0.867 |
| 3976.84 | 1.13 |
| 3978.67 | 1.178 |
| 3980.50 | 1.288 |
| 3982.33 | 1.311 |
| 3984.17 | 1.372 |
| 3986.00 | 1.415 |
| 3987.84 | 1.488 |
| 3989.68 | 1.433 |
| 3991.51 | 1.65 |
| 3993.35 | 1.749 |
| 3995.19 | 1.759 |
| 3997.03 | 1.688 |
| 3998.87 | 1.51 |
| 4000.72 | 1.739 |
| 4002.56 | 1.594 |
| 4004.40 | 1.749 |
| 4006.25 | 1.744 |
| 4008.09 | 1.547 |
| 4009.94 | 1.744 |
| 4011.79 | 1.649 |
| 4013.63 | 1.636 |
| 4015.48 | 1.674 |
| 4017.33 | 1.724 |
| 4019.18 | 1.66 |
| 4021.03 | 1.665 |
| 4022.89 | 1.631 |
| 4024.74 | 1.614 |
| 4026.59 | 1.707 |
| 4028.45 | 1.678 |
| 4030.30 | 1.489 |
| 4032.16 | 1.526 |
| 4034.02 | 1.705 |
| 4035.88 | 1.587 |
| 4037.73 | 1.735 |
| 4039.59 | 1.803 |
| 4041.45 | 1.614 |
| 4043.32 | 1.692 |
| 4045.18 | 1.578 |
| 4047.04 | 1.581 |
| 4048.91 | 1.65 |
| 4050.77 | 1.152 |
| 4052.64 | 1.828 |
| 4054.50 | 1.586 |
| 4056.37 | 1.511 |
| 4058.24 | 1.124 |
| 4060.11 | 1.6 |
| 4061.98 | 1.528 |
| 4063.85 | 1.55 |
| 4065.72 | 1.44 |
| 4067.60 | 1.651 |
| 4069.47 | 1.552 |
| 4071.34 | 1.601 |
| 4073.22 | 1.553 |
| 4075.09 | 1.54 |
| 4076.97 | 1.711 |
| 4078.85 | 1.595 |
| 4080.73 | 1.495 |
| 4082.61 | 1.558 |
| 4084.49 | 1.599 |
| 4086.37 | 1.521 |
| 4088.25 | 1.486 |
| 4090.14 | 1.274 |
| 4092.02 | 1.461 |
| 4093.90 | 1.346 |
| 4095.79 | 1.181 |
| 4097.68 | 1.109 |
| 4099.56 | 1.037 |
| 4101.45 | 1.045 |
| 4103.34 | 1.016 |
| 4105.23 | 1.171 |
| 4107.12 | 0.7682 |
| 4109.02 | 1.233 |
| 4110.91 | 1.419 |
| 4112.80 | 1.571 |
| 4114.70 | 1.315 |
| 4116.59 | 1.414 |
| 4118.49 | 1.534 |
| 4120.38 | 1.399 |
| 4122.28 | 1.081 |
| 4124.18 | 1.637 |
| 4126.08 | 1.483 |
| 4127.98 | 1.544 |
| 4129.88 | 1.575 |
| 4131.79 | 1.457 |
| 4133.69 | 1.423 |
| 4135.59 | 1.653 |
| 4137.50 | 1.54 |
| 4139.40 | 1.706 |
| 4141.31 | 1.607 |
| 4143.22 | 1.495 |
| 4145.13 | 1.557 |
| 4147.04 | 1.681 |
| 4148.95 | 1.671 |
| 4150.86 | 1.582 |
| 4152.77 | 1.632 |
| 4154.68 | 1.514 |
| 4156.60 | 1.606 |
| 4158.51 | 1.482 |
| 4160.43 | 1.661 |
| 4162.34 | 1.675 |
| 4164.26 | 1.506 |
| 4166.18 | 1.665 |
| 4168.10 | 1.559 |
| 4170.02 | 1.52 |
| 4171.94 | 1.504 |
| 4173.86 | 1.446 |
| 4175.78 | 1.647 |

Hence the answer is 1.60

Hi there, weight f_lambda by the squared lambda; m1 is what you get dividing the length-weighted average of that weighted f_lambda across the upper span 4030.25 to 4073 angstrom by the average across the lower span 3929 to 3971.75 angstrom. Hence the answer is 1.64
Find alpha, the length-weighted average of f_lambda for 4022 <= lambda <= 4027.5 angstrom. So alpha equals 1.65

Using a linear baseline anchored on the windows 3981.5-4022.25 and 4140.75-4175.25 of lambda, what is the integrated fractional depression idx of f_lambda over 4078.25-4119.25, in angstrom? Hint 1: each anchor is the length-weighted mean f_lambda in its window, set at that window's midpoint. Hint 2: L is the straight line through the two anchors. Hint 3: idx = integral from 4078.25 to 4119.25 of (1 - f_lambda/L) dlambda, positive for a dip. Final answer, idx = 6.9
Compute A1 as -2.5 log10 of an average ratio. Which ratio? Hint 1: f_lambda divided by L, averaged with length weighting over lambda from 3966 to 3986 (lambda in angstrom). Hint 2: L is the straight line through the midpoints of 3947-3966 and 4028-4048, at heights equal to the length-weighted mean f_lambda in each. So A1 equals 0.29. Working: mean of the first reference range 1.15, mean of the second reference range 1.63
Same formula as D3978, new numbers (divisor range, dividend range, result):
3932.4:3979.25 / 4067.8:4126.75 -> 1.47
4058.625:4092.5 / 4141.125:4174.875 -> 1.07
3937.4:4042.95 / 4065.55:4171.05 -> 1.13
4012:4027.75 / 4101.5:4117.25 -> 0.77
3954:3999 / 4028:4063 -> 1.40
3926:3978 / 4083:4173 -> 1.57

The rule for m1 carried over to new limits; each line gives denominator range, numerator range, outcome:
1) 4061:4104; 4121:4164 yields 1.12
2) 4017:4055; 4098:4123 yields 0.78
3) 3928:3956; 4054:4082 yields 1.46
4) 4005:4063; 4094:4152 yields 0.91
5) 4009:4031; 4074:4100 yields 0.89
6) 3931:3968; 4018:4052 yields 1.61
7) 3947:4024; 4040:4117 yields 1.11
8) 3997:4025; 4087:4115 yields 0.77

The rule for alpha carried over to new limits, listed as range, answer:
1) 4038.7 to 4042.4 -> 1.7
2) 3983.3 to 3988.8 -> 1.43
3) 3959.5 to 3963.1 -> 0.888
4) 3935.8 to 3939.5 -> 0.875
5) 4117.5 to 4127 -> 1.43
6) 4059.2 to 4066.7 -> 1.53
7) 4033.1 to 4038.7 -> 1.68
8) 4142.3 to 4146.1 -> 1.53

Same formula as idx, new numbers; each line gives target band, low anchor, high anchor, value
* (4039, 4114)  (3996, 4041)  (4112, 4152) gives 7.1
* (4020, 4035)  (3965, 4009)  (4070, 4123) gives -3.4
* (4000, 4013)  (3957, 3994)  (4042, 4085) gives -4.4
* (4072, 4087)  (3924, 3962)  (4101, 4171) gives -2.2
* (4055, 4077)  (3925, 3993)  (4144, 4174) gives -2.7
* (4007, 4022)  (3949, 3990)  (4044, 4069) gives -4.0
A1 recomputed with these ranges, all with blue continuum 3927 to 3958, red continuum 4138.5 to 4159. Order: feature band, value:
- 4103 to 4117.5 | 0.21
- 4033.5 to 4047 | -0.23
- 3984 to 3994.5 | -0.24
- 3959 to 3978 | 0.43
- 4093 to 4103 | 0.29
